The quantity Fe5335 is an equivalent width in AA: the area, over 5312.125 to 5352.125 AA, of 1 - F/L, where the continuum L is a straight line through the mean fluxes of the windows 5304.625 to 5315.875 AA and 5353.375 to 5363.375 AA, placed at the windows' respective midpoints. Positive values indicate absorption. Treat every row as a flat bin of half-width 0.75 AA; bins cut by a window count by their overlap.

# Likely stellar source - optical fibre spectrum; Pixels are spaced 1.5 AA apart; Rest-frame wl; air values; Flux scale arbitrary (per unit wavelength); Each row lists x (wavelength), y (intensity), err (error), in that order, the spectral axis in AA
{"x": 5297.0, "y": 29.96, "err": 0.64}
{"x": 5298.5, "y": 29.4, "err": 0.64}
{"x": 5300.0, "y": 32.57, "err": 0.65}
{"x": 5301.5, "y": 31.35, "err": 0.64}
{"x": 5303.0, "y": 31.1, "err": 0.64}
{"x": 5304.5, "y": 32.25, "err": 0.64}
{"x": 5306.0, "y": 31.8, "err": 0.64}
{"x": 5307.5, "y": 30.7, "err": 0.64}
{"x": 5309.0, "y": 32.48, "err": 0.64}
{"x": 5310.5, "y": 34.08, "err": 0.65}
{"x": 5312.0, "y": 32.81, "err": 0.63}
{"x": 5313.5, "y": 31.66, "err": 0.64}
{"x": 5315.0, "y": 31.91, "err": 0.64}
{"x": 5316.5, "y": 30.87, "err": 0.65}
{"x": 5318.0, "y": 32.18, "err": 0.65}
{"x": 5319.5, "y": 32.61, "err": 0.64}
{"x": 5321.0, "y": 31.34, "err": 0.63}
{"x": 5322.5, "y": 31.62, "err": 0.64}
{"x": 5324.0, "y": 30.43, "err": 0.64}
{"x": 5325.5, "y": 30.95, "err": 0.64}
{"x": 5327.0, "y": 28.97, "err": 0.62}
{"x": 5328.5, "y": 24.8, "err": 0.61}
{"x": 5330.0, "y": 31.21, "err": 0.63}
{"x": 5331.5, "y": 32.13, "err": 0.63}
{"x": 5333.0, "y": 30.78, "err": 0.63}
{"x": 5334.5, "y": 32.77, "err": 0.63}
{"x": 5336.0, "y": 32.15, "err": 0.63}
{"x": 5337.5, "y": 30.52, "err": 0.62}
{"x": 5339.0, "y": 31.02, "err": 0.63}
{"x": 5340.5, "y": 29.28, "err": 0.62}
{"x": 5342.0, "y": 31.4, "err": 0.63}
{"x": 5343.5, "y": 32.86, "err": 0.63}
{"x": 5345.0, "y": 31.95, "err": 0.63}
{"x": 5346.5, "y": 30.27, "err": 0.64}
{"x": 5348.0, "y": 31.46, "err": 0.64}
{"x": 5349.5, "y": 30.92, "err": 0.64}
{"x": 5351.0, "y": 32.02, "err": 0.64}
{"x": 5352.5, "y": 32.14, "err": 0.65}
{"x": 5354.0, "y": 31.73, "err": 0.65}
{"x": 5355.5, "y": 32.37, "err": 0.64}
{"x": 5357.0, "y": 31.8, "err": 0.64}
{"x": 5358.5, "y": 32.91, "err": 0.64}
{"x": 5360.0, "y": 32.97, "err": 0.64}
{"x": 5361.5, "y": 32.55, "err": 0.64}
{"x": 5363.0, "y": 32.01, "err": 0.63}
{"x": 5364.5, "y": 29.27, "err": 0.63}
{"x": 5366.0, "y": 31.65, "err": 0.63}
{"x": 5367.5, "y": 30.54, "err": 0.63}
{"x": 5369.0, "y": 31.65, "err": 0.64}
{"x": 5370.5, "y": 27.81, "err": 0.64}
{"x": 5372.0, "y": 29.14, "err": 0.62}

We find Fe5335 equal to 1.4 AA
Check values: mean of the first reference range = 32.2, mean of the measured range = 31.1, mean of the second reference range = 32.4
